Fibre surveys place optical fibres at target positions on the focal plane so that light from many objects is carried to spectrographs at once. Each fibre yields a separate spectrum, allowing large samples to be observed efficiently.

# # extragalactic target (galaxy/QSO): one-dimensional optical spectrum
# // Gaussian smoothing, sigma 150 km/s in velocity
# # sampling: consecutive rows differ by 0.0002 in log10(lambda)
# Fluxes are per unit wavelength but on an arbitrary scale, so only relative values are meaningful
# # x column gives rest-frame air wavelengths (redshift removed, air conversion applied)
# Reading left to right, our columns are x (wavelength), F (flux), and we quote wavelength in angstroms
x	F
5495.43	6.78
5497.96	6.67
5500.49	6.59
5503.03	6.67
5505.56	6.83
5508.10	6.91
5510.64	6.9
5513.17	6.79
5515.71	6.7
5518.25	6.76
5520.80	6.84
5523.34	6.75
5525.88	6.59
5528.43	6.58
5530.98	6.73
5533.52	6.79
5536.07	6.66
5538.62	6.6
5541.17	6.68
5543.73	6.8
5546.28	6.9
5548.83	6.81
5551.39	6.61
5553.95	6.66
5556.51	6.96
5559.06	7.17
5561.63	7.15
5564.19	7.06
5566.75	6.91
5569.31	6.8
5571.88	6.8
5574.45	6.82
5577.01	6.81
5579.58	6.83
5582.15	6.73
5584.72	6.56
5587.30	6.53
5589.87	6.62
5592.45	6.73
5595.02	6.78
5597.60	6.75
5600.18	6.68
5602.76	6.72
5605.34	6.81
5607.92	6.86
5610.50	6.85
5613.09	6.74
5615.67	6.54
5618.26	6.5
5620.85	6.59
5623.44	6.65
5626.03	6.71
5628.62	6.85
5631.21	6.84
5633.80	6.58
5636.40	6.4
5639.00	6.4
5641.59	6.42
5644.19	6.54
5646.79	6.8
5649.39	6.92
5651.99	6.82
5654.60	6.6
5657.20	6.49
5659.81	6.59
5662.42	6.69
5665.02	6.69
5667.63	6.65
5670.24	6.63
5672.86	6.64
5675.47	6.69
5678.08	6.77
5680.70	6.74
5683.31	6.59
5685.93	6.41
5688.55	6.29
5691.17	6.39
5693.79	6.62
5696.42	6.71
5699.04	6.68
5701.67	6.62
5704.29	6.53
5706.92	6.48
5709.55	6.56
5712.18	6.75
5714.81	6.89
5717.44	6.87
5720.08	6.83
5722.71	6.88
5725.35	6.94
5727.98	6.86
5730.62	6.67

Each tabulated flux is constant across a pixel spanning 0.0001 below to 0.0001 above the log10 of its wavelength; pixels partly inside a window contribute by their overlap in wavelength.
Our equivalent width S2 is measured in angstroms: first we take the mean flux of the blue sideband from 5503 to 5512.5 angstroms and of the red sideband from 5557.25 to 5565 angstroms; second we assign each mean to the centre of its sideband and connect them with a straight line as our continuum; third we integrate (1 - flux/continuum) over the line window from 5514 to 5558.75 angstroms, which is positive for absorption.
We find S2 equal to 1.6 angstroms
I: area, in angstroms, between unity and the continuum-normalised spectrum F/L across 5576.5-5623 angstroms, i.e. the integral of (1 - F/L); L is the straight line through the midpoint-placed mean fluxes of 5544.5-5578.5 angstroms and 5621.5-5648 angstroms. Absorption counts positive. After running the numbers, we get 0.3 angstroms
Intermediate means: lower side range 6.88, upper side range 6.62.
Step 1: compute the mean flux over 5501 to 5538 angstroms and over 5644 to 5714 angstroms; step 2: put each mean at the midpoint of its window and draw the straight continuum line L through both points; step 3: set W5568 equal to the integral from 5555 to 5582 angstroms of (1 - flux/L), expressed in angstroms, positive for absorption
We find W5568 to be -0.9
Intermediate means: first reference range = 6.74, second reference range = 6.63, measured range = 6.92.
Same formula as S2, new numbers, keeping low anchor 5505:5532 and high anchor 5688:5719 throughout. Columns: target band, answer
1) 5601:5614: -0.2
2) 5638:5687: 0.1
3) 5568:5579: -0.1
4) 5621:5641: 0.2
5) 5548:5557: 0.0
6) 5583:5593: 0.2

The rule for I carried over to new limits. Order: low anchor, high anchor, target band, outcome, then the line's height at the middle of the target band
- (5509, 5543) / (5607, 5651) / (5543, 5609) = -1.1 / 6.69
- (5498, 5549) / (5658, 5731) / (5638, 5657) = 0.1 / 6.69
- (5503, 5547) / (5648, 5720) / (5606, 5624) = 0.0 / 6.69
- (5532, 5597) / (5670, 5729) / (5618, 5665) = 0.6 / 6.72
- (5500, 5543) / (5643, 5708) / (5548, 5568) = -0.6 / 6.7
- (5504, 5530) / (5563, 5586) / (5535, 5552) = 0.1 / 6.79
